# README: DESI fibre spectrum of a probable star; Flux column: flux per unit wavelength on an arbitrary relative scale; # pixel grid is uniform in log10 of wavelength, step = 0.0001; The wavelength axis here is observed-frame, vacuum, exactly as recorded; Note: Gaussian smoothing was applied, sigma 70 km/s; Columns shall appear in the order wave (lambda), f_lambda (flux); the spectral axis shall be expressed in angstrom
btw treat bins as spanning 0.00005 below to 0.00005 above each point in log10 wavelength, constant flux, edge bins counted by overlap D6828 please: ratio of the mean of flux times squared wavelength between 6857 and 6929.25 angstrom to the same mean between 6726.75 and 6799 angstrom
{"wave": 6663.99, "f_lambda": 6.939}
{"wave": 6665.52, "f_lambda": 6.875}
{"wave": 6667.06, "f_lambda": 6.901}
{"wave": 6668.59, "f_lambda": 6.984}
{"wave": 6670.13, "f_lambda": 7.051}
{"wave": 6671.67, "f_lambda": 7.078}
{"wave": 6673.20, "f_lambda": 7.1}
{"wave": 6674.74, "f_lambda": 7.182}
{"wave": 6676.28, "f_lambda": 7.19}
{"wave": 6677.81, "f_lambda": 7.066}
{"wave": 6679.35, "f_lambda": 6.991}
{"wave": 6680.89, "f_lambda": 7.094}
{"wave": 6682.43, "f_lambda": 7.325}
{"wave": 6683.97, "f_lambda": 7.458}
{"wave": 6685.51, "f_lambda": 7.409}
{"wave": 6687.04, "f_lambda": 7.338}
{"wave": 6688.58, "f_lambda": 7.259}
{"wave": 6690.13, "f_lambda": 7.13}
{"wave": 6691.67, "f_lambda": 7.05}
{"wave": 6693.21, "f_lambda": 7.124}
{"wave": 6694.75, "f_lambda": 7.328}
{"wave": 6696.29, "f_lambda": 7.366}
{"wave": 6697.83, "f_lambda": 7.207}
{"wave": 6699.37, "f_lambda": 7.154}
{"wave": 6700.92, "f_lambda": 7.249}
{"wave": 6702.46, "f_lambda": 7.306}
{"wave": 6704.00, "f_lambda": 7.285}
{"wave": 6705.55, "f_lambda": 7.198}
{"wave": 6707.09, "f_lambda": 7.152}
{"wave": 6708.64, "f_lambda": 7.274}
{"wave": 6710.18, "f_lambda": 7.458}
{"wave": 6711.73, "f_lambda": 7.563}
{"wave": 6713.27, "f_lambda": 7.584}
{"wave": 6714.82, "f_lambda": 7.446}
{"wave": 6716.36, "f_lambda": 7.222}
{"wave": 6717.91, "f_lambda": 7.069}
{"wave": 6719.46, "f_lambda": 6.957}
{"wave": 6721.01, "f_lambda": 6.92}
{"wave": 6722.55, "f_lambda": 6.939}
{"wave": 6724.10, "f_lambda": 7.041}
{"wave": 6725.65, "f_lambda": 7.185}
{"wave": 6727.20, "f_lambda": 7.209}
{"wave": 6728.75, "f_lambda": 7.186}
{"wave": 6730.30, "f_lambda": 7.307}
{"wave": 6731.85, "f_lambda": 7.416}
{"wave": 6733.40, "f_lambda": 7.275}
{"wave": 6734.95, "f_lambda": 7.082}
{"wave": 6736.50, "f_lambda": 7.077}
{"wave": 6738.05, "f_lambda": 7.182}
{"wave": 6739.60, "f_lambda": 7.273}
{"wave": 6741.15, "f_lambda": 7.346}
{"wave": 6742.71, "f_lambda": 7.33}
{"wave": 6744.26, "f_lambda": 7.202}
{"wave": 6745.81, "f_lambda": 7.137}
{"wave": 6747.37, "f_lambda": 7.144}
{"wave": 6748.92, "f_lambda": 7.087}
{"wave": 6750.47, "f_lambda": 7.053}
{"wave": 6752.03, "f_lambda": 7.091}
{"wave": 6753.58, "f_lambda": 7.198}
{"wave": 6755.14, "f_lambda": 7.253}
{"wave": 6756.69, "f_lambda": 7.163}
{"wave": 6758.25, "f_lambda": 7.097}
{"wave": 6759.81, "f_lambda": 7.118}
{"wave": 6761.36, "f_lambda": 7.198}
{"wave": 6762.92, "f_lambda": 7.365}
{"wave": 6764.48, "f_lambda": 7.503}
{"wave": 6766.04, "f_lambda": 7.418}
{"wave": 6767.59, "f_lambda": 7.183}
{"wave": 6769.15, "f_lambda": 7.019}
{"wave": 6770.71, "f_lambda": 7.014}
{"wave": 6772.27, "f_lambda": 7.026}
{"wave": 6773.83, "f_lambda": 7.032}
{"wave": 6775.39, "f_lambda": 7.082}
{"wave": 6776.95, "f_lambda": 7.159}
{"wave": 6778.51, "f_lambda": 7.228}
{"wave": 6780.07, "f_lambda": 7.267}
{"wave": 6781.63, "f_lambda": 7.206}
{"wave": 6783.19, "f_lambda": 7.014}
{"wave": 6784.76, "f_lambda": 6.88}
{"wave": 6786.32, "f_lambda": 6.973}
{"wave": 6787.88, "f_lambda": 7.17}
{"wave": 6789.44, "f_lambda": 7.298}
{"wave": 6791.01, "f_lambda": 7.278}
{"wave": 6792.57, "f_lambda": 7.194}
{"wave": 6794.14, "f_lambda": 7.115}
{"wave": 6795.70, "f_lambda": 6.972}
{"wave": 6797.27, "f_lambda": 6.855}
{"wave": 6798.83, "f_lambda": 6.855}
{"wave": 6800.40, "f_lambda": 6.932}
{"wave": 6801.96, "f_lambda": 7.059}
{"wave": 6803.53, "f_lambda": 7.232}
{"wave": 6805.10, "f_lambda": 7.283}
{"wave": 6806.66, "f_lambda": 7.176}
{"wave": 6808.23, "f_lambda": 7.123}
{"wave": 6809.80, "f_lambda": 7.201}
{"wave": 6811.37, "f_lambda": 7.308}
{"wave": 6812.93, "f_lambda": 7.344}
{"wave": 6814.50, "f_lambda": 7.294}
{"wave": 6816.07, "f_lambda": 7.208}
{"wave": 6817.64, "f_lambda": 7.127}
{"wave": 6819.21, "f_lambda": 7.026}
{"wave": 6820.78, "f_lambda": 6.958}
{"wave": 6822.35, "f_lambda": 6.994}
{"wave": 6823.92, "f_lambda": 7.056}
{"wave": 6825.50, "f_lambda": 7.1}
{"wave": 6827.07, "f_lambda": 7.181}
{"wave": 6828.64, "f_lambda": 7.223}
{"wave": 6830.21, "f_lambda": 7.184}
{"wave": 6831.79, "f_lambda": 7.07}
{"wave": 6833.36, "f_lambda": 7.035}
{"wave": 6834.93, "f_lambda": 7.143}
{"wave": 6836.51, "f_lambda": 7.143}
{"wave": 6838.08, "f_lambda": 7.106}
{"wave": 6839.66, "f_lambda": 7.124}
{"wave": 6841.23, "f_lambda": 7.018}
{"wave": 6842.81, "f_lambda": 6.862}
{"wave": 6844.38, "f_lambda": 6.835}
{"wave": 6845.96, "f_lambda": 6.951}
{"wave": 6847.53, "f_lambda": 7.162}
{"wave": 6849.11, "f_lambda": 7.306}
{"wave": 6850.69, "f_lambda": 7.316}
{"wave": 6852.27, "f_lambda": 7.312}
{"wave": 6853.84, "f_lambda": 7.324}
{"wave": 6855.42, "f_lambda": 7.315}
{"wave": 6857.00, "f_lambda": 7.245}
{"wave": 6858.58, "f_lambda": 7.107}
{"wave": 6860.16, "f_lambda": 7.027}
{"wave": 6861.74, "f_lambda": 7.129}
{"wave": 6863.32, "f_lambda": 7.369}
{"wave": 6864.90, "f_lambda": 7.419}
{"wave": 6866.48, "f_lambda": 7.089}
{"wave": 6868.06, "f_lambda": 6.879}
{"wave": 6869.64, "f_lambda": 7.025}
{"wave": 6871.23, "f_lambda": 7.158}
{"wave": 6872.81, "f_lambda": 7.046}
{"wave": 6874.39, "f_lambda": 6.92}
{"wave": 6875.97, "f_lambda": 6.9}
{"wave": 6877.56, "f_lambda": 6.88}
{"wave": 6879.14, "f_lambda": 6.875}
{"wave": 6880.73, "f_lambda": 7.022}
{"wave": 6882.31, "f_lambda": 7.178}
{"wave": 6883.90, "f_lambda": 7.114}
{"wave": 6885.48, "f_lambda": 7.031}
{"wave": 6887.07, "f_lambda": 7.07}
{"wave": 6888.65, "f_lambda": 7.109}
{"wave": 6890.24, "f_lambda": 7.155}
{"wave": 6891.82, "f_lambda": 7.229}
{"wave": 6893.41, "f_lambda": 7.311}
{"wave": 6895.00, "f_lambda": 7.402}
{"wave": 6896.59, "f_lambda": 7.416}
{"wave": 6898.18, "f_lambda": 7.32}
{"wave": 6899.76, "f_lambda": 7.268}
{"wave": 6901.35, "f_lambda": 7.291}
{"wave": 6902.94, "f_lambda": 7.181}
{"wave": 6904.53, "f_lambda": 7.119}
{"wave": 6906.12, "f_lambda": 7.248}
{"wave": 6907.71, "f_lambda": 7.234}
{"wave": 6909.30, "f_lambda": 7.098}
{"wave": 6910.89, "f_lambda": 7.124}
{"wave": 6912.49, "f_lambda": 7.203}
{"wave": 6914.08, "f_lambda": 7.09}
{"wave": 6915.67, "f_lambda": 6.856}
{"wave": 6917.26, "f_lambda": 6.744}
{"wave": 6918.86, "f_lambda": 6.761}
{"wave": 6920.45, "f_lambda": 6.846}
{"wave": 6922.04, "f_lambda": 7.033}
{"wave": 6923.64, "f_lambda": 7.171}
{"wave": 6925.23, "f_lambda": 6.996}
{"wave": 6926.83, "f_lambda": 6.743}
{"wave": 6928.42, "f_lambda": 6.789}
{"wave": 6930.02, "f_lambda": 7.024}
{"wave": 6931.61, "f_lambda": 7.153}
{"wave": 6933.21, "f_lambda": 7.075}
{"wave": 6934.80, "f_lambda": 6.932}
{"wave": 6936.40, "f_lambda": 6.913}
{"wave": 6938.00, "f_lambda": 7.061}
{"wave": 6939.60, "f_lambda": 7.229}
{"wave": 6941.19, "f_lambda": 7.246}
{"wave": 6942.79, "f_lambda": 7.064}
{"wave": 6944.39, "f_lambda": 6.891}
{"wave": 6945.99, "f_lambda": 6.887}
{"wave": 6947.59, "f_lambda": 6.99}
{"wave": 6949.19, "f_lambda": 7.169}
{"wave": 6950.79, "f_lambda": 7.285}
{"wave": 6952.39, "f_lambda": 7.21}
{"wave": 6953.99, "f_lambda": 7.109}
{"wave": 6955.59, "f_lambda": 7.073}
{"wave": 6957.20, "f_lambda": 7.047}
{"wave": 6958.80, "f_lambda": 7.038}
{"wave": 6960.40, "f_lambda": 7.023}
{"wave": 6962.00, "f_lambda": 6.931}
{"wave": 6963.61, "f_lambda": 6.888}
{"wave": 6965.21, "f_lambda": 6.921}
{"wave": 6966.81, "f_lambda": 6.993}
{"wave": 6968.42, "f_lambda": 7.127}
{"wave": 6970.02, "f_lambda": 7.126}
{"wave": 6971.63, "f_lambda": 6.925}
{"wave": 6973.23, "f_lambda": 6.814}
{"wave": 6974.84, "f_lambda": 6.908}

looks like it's 1.03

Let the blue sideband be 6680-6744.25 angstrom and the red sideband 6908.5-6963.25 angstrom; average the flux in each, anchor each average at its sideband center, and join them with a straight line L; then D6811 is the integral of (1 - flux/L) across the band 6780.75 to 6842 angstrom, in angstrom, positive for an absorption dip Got 0.2 angstrom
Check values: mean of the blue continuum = 7.24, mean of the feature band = 7.11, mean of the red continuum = 7.02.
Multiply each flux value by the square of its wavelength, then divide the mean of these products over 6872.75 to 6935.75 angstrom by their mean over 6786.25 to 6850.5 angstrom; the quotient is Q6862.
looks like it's 1.0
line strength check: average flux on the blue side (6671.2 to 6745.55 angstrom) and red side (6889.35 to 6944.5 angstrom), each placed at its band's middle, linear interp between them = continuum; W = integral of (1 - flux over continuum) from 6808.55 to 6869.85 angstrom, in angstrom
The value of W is 0.0 angstrom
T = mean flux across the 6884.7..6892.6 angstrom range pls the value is 7.12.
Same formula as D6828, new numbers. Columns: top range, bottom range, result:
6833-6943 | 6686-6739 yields 1.03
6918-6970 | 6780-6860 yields 1.02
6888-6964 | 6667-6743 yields 1.05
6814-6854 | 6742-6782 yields 1.01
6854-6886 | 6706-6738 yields 1.03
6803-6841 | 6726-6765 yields 1.01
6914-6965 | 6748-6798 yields 1.03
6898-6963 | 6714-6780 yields 1.04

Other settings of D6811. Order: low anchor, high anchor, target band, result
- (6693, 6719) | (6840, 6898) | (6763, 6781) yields 0.1 angstrom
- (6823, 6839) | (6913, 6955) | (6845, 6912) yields -0.8 angstrom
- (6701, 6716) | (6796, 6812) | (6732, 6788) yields 0.4 angstrom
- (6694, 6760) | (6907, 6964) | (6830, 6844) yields 0.1 angstrom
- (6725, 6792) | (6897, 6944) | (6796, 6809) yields 0.2 angstrom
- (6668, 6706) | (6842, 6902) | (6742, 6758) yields 0.0 angstrom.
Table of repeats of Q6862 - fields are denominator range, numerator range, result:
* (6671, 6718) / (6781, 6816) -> 1.01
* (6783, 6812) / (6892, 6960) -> 1.04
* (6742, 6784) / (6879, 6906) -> 1.04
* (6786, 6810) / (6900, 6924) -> 1.03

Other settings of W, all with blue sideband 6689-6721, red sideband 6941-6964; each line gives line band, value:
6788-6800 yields 0.2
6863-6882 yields 0.2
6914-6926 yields 0.3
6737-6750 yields 0.0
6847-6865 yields -0.3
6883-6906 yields -0.4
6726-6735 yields 0.0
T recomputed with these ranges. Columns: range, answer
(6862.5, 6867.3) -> 7.29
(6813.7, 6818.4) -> 7.21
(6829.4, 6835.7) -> 7.11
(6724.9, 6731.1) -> 7.22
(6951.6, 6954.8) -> 7.16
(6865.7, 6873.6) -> 7.04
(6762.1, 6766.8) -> 7.41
